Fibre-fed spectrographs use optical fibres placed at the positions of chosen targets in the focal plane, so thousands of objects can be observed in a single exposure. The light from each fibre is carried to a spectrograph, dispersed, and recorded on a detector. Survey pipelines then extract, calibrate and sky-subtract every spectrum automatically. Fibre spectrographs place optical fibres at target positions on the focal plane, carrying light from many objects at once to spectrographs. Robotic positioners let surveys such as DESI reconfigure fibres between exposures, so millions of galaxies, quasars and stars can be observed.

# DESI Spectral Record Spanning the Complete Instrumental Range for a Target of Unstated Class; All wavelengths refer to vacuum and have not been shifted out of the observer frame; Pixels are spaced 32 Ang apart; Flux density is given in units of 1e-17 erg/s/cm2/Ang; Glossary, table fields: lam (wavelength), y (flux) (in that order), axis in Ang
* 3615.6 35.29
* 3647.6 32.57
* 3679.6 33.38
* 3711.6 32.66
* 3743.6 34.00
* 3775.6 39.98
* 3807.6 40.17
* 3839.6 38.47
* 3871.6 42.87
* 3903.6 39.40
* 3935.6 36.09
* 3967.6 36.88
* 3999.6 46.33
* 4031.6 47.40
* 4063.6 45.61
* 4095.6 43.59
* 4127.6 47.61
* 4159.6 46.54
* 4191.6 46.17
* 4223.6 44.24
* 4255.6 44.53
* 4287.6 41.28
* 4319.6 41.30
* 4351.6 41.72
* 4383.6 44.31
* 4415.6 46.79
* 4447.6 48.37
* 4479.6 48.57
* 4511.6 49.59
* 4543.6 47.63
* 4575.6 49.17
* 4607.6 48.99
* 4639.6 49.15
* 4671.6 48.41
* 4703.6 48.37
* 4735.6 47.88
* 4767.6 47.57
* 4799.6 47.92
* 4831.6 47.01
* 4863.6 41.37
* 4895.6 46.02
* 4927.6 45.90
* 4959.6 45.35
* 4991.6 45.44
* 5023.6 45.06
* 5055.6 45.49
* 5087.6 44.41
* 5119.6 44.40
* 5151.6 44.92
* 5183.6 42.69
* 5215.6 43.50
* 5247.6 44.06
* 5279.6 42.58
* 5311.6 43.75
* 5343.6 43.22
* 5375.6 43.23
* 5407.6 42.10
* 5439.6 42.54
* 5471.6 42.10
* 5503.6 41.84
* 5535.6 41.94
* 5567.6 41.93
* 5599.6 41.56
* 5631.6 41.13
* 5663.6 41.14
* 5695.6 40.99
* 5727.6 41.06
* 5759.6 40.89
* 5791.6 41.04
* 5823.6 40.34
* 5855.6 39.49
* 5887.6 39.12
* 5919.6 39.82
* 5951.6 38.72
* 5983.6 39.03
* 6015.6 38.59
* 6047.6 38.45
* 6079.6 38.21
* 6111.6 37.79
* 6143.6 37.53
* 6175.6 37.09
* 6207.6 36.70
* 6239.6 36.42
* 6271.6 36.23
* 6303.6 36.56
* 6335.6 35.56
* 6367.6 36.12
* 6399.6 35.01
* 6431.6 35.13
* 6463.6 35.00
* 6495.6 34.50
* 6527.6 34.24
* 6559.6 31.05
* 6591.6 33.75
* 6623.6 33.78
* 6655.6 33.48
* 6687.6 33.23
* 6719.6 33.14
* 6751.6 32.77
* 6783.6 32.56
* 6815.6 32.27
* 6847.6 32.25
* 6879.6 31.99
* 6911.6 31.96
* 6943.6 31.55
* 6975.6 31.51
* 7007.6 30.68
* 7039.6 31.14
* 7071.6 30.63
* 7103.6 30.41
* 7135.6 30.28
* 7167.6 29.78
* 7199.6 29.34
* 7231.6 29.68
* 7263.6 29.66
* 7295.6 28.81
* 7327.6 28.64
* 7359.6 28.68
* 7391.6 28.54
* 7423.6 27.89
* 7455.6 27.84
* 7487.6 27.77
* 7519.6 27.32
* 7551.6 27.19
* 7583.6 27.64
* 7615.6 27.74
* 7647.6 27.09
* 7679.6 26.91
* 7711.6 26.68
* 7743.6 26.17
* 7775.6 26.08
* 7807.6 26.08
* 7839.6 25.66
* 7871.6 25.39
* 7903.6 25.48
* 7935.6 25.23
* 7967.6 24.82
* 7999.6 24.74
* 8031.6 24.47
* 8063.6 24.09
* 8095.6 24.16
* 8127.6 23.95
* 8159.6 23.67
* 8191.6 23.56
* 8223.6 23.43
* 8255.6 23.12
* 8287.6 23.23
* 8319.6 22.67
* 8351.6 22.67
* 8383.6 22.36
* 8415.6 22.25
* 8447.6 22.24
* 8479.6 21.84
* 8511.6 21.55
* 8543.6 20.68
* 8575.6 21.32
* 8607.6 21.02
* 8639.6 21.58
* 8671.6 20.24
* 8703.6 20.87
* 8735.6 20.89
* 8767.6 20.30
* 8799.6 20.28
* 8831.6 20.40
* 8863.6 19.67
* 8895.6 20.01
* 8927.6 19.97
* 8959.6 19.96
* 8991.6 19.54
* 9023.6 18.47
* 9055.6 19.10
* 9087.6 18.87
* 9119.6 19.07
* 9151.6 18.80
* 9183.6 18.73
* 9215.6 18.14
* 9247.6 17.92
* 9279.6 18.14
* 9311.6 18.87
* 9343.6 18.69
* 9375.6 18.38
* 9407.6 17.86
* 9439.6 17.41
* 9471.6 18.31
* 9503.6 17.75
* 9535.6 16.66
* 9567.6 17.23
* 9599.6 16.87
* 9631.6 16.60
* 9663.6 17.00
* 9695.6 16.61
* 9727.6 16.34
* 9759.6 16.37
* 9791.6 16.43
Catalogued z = 0.000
